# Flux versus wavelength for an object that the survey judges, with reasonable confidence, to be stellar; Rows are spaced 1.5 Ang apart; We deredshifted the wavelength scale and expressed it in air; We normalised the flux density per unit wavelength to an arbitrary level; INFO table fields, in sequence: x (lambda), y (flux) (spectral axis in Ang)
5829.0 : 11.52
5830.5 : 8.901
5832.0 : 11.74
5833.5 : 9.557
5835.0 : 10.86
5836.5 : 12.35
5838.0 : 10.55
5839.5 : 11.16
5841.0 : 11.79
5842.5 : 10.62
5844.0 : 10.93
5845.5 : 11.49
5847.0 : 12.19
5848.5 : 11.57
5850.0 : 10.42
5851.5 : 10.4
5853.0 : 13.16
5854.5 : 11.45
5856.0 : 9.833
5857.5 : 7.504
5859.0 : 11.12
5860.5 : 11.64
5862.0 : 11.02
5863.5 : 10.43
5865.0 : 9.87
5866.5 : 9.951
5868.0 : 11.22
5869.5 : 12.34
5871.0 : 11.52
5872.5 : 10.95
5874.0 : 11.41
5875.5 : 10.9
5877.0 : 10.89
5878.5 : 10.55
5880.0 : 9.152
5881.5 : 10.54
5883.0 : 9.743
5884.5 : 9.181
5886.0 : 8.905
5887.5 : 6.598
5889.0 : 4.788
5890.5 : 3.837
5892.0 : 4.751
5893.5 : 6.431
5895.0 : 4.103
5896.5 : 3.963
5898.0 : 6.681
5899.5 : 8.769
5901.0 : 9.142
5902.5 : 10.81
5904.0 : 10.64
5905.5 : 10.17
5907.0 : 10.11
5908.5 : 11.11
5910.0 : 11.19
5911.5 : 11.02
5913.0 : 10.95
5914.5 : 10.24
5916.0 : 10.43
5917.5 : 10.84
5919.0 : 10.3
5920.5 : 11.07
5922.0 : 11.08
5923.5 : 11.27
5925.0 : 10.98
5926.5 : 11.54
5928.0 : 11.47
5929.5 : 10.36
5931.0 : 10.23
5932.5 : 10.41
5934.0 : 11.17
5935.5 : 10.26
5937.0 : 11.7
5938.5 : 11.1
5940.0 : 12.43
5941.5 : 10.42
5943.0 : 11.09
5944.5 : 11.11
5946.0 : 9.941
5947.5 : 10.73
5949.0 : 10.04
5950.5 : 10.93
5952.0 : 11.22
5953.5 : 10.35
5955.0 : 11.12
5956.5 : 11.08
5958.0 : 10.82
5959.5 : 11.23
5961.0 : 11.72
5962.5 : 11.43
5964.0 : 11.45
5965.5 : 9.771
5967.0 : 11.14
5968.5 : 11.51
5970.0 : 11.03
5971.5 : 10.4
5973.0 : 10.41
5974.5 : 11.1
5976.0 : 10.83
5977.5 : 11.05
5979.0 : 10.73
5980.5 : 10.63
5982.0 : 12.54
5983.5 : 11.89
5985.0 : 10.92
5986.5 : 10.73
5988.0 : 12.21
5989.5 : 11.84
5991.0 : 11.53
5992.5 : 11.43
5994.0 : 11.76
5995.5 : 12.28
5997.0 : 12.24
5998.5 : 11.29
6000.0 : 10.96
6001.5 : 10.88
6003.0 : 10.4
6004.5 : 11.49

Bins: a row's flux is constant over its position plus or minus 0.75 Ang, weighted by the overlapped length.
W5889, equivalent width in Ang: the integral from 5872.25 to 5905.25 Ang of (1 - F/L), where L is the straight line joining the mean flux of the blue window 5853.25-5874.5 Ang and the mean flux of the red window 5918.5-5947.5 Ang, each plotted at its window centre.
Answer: 7.7 Ang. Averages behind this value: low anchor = 10.8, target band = 8.29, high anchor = 10.9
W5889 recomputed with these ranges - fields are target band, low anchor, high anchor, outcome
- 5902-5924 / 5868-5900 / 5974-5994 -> -3.4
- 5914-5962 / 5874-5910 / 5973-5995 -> -4.9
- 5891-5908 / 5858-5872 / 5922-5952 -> 4.9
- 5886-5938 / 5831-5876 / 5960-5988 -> 7.9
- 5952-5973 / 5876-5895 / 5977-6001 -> -0.9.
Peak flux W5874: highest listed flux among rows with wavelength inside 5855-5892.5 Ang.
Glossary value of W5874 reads 12.34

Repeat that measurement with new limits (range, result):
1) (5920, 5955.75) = 12.43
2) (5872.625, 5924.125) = 11.41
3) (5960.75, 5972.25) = 11.72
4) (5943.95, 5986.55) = 12.54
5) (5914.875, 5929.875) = 11.54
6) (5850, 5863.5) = 13.16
